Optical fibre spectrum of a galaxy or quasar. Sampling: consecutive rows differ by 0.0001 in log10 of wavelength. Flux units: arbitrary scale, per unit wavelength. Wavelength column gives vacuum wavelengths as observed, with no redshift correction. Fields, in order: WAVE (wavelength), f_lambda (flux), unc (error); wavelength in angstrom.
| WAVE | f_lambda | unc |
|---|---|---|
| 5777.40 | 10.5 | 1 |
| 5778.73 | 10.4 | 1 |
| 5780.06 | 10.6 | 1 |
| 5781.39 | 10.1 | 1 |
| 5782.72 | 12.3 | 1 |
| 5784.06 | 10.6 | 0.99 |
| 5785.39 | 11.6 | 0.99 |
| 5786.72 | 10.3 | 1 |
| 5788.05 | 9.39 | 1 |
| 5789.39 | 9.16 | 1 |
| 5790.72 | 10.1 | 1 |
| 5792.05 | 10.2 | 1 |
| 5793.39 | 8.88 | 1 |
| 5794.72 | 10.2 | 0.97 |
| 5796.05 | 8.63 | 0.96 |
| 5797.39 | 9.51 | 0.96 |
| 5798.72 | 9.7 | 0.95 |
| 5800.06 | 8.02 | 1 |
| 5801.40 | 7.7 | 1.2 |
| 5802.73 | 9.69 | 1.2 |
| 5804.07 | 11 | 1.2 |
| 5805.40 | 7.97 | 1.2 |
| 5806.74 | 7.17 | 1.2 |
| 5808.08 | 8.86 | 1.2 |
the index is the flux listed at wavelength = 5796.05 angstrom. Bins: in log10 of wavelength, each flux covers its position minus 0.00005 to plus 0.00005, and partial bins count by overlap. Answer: 8.63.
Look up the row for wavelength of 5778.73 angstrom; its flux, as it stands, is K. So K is 10.4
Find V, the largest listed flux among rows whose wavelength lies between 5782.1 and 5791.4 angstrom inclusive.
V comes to 12.3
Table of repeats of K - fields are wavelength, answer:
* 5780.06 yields 10.6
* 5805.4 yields 7.97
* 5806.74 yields 7.17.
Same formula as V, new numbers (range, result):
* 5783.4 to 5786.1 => 11.6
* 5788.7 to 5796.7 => 10.2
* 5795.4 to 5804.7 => 11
